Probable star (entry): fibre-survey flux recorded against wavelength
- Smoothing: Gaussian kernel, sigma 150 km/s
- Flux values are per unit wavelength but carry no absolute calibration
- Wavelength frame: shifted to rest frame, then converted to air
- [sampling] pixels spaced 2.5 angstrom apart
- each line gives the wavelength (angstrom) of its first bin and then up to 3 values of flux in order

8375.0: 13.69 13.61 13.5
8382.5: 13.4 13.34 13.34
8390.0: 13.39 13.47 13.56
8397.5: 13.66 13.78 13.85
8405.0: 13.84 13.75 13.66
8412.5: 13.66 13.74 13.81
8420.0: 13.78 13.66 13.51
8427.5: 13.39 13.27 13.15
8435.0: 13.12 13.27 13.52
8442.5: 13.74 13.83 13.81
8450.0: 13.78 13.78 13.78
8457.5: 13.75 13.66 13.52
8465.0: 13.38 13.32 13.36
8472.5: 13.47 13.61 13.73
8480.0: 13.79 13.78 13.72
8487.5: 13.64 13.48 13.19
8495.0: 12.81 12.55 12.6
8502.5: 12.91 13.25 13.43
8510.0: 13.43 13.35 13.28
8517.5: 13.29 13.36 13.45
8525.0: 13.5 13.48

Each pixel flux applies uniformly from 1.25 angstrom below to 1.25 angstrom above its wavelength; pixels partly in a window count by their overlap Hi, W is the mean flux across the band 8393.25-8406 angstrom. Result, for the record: 13.7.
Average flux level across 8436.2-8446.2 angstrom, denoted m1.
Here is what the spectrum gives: 13.6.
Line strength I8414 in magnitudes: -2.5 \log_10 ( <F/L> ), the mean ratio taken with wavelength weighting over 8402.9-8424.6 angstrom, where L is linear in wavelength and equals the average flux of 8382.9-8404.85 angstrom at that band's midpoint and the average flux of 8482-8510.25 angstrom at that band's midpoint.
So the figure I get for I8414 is -0.02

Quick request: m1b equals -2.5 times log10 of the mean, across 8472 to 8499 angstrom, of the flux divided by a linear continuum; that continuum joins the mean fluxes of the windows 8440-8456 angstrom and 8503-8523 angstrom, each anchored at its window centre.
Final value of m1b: 0.01 mag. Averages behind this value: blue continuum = 13.8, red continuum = 13.3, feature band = 13.4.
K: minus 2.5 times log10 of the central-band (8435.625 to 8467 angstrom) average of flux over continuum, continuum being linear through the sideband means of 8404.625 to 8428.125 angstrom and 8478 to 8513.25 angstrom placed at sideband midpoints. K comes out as -0.01 mag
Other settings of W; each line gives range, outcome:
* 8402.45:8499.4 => 13.5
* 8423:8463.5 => 13.6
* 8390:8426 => 13.7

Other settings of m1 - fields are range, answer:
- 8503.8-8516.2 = 13.3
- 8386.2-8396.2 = 13.4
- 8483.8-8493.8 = 13.5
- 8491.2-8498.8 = 12.9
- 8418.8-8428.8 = 13.6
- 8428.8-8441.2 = 13.3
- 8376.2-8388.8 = 13.4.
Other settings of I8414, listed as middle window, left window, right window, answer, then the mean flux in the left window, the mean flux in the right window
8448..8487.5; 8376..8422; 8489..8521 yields -0.03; 13.6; 13.1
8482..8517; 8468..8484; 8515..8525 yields 0.02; 13.6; 13.4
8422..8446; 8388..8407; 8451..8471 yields 0.01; 13.6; 13.6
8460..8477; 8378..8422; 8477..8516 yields -0.01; 13.6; 13.3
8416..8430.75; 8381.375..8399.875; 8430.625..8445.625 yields -0.01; 13.5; 13.4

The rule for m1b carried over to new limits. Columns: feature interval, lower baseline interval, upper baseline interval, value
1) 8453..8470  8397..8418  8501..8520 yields 0.00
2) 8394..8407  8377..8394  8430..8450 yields -0.02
